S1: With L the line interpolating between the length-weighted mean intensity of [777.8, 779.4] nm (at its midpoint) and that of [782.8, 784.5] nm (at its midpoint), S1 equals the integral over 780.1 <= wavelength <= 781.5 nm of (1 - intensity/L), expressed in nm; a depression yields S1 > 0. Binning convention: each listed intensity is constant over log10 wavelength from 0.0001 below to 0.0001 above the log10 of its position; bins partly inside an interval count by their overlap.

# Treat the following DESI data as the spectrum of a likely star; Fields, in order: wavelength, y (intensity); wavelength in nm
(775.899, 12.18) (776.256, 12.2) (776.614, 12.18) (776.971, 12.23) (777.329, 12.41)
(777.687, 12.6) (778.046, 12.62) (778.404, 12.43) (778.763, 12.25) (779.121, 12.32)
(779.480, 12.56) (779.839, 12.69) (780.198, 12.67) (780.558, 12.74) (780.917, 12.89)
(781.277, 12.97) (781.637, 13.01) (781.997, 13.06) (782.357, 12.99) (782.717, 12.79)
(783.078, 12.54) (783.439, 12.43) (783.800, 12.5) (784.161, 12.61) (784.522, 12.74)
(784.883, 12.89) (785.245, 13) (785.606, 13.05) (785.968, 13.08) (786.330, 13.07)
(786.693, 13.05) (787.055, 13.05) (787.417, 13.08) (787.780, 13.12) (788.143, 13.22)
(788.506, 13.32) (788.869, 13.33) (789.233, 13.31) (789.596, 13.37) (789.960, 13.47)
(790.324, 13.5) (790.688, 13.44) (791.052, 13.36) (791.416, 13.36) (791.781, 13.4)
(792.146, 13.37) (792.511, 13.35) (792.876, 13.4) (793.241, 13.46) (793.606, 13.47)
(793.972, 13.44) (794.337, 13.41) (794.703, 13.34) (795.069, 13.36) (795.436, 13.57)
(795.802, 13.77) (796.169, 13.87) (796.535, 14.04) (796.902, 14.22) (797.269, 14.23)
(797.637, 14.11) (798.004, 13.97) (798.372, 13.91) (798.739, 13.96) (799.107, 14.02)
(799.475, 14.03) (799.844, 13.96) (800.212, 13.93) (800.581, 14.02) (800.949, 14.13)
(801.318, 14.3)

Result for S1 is -0.04 nm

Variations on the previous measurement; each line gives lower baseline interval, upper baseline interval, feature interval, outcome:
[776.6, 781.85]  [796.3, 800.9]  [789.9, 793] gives 0.023 nm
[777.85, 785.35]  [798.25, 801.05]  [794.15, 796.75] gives 0.012 nm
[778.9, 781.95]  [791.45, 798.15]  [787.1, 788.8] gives 0.004 nm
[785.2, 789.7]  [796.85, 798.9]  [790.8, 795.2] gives 0.078 nm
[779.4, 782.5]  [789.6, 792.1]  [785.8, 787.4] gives 0.013 nm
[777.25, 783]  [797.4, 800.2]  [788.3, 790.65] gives -0.007 nm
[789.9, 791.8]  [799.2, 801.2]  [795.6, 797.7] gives -0.036 nm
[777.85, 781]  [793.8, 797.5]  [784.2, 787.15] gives 0.010 nm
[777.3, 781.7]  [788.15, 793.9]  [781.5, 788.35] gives 0.039 nm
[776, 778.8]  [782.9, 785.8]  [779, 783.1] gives -0.075 nm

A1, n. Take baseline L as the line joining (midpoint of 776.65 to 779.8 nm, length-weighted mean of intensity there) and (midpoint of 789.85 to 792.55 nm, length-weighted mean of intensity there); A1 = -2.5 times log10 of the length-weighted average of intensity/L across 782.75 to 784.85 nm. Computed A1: 0.02 mag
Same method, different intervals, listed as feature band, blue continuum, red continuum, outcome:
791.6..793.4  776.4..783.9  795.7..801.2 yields 0.01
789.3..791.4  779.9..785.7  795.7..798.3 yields 0.00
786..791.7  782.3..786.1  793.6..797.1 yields -0.01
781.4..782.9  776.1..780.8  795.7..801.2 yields -0.02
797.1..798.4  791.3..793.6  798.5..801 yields -0.02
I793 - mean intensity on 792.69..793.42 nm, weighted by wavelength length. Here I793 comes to 13.4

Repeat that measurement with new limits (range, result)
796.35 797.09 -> 14.1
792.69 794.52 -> 13.4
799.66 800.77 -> 14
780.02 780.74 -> 12.7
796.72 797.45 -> 14.2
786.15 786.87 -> 13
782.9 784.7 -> 12.6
